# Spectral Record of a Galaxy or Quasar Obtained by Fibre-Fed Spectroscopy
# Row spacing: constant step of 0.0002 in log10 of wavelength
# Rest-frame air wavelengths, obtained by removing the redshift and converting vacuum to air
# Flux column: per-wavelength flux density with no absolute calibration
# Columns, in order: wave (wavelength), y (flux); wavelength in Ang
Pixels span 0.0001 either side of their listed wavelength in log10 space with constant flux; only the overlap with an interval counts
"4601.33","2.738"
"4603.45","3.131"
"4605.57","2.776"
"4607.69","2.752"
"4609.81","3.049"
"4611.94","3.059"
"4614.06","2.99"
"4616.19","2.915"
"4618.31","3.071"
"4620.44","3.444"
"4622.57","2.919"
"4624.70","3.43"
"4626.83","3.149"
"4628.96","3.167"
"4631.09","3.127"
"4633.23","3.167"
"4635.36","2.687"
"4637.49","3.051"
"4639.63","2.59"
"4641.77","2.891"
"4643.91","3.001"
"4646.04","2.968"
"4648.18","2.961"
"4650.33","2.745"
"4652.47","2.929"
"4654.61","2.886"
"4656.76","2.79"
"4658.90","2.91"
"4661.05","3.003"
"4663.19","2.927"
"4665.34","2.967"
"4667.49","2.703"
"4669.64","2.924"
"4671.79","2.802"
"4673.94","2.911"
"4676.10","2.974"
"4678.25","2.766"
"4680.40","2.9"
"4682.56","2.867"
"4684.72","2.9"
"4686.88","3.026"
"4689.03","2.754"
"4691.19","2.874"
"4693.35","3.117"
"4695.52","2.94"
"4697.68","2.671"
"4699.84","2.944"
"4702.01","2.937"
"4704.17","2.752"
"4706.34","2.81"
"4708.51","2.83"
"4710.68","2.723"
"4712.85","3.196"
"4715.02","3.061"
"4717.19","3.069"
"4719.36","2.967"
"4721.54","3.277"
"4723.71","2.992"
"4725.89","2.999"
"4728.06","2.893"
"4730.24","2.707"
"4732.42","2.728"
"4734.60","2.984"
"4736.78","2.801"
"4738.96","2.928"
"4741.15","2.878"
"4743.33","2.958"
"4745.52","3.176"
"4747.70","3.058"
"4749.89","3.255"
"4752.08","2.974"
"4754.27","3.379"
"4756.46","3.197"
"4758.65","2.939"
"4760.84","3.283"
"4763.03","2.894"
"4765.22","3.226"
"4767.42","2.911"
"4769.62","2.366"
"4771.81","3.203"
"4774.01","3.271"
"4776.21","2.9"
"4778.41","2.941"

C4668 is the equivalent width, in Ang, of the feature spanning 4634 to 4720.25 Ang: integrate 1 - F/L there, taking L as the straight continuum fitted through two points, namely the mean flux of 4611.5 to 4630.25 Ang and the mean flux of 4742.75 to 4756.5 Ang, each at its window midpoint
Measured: 6.7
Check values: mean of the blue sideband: 3.13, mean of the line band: 2.89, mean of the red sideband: 3.14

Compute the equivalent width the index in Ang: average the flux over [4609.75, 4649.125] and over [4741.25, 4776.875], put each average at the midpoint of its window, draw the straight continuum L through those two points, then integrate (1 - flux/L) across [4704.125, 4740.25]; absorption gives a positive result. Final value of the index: 1.4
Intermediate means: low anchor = 3.03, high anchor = 3.06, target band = 2.93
